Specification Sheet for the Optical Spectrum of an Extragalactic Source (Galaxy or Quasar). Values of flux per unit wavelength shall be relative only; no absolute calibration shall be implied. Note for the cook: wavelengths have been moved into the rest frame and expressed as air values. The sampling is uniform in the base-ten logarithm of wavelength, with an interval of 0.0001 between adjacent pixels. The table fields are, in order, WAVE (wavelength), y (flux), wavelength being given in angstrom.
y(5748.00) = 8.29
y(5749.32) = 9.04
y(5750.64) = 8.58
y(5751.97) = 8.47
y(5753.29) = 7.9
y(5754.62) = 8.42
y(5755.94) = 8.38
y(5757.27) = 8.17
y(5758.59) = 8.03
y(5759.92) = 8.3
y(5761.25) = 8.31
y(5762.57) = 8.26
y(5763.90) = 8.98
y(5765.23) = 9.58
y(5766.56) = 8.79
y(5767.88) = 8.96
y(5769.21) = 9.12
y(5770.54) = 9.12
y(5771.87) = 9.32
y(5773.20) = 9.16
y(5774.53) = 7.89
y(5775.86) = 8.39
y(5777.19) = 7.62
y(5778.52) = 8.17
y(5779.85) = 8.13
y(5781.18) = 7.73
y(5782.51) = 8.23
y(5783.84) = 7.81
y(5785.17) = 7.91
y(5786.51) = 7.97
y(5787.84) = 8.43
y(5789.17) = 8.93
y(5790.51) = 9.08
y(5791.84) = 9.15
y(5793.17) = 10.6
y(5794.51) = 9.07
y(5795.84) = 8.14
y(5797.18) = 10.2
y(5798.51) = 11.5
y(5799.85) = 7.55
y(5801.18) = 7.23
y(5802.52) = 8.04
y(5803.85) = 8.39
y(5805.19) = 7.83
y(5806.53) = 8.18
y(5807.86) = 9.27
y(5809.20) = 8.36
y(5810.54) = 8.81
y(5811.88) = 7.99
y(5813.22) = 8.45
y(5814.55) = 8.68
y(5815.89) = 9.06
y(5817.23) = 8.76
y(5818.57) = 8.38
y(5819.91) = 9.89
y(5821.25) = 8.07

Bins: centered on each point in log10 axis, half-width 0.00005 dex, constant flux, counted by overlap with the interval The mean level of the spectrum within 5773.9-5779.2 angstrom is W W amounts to 8.02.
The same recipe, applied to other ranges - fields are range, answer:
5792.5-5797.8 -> 9.49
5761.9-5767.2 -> 8.9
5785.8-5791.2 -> 8.59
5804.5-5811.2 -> 8.48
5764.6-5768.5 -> 9.12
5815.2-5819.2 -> 8.73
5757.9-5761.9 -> 8.21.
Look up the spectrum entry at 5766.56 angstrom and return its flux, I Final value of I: 8.79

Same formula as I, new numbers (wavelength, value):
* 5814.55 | 8.68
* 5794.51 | 9.07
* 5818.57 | 8.38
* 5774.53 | 7.89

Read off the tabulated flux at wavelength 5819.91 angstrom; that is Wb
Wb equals 9.89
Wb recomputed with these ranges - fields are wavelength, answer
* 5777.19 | 7.62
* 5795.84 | 8.14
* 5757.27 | 8.17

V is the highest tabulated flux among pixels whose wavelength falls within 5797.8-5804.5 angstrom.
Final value 11.5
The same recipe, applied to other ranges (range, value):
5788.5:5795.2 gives 10.6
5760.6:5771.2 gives 9.58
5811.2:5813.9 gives 8.45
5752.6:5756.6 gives 8.42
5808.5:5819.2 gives 9.06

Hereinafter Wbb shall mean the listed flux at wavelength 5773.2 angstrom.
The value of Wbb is 9.16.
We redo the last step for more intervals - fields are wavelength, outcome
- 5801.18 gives 7.23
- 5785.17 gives 7.91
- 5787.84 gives 8.43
